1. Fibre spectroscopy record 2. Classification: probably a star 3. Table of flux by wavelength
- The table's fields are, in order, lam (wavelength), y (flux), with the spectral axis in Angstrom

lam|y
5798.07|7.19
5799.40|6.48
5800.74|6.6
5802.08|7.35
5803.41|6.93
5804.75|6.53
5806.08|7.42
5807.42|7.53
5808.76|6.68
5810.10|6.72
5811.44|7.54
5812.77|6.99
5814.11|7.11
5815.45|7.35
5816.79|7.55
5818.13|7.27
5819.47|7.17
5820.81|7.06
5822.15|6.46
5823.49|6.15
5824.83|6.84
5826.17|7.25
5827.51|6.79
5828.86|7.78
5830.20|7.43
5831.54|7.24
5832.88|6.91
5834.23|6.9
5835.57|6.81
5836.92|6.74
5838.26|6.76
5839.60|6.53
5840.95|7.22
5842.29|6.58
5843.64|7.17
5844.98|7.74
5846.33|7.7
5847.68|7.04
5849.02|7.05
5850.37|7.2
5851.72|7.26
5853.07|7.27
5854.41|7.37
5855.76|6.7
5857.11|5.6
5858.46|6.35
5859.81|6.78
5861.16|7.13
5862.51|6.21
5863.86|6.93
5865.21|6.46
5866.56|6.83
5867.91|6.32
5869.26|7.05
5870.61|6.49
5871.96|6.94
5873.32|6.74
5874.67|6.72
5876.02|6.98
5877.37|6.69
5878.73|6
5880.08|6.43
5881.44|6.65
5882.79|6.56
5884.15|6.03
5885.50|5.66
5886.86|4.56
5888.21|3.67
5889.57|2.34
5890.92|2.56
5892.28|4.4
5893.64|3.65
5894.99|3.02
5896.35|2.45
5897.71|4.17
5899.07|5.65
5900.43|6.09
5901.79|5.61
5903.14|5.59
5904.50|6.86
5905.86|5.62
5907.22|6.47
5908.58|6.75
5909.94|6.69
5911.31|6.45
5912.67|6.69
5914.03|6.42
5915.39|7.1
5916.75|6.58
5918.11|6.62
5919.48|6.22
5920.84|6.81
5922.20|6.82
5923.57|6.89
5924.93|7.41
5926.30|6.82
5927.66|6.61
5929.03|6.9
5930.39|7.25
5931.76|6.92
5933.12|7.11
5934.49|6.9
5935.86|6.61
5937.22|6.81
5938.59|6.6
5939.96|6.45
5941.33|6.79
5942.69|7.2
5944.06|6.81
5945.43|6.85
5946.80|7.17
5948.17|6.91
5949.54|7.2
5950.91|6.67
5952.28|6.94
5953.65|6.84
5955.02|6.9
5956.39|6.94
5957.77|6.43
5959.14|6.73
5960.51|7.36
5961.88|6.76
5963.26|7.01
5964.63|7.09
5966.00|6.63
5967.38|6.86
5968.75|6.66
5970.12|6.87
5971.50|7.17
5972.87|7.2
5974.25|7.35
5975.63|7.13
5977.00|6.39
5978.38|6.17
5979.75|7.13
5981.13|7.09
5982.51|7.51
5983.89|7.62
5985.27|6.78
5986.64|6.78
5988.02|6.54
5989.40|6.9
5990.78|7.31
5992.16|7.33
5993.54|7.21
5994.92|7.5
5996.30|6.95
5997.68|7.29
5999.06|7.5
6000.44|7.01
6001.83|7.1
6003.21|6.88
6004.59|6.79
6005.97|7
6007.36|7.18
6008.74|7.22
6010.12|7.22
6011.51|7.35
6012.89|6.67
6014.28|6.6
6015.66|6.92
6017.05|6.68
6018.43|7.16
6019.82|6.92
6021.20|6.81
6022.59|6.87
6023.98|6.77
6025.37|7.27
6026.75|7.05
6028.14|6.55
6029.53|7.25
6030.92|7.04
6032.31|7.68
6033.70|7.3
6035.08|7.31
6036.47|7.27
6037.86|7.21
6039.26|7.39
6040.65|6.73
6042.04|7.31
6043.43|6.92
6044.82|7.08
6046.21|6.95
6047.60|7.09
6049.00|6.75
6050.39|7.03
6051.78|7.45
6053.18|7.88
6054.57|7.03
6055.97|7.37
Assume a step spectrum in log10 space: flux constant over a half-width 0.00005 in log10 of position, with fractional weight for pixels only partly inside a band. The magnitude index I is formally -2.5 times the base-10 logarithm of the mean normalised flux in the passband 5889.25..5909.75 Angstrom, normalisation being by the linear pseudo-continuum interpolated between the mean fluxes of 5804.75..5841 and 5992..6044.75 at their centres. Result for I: 0.41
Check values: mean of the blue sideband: 7.03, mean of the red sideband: 7.08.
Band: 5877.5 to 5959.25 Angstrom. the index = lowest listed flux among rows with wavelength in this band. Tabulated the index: 2.34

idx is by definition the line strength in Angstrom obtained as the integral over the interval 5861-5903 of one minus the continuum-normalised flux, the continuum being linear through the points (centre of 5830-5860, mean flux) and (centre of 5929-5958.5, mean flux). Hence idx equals 8.3 Angstrom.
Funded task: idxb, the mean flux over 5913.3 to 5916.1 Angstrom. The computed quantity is 6.77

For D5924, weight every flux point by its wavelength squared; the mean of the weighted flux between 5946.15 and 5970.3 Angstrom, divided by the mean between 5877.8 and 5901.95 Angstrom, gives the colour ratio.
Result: 1.5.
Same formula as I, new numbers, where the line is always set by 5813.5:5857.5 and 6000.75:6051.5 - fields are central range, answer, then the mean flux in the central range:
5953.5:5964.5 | 0.025 mag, 6.88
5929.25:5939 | 0.022 mag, 6.9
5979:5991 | -0.003 mag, 7.06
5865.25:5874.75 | 0.052 mag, 6.71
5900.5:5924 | 0.092 mag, 6.47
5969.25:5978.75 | 0.019 mag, 6.92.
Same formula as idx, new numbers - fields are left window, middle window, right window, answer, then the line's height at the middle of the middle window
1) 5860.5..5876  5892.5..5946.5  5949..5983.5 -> 4.4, 6.83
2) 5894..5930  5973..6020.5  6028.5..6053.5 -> -1.5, 6.82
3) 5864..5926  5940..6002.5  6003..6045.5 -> -3.9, 6.58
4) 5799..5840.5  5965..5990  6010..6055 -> 0.4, 7.05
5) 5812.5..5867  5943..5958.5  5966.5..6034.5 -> 0.3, 7.01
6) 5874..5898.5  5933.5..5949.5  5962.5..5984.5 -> -1.6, 6.23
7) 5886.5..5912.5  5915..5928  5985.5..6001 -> -3.2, 5.43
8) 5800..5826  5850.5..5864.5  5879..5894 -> -2.7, 5.69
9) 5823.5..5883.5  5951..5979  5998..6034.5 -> 0.4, 6.98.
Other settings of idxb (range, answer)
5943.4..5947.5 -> 6.94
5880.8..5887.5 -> 5.89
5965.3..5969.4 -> 6.72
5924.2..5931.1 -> 7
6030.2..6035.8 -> 7.34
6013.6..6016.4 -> 6.76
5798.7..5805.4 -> 6.78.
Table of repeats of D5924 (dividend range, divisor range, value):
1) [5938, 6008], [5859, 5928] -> 1.20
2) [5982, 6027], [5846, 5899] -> 1.24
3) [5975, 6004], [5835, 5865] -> 1.07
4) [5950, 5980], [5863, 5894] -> 1.22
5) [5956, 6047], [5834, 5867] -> 1.07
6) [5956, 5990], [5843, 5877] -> 1.05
